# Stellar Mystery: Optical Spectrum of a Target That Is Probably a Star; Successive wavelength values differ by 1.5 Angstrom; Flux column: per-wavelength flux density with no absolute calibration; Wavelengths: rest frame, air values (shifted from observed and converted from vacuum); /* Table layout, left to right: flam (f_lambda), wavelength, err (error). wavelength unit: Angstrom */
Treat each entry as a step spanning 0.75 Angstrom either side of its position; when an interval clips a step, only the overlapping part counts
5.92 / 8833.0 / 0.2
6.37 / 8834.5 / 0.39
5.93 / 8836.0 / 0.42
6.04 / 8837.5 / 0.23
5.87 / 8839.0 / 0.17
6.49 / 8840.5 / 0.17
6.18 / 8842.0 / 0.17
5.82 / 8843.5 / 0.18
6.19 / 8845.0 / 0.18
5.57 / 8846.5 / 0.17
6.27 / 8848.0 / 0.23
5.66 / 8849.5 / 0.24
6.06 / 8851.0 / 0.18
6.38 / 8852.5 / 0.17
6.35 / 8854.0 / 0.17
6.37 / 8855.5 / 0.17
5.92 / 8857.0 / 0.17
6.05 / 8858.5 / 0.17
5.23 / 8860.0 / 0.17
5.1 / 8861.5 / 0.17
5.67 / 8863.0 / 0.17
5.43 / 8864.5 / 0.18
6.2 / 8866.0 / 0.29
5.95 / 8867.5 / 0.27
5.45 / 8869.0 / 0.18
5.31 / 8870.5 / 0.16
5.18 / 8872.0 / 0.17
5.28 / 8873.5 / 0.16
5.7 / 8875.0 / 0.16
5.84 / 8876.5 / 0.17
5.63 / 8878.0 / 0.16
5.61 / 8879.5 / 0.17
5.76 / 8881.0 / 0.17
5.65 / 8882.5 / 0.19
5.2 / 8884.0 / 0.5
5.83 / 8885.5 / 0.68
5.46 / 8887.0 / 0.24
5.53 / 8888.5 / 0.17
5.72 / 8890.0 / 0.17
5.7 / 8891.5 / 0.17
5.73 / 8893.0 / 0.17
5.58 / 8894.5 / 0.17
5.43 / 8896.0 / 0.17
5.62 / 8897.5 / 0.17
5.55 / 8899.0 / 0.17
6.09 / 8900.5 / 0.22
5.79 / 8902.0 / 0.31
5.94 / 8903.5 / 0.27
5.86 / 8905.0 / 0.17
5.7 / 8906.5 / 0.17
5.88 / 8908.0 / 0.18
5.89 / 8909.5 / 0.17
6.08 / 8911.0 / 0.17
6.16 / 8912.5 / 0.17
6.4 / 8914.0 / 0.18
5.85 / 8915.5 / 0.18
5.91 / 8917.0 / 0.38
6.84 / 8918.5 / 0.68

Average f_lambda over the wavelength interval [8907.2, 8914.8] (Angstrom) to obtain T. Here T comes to 6.08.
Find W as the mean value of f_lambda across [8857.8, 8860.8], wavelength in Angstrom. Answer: 5.62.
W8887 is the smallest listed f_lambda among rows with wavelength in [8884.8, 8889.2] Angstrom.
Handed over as 5.46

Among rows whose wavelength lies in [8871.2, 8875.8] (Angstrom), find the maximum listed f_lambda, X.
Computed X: 5.7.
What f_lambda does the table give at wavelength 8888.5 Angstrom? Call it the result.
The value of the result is 5.53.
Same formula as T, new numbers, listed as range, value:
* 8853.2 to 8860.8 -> 5.98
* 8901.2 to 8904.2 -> 5.87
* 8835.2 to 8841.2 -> 6.08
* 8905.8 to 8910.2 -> 5.82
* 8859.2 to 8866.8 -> 5.53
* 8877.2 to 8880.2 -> 5.62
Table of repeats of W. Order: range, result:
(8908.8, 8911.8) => 5.99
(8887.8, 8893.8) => 5.67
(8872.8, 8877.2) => 5.61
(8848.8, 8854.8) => 6.12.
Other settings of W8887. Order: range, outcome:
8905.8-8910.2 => 5.7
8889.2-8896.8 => 5.43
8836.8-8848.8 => 5.57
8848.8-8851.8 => 5.66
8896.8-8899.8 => 5.55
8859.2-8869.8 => 5.1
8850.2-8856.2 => 6.06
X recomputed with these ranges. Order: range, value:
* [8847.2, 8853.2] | 6.38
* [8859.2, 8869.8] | 6.2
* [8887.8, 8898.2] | 5.73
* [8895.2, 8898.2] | 5.62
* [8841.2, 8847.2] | 6.19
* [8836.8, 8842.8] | 6.49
